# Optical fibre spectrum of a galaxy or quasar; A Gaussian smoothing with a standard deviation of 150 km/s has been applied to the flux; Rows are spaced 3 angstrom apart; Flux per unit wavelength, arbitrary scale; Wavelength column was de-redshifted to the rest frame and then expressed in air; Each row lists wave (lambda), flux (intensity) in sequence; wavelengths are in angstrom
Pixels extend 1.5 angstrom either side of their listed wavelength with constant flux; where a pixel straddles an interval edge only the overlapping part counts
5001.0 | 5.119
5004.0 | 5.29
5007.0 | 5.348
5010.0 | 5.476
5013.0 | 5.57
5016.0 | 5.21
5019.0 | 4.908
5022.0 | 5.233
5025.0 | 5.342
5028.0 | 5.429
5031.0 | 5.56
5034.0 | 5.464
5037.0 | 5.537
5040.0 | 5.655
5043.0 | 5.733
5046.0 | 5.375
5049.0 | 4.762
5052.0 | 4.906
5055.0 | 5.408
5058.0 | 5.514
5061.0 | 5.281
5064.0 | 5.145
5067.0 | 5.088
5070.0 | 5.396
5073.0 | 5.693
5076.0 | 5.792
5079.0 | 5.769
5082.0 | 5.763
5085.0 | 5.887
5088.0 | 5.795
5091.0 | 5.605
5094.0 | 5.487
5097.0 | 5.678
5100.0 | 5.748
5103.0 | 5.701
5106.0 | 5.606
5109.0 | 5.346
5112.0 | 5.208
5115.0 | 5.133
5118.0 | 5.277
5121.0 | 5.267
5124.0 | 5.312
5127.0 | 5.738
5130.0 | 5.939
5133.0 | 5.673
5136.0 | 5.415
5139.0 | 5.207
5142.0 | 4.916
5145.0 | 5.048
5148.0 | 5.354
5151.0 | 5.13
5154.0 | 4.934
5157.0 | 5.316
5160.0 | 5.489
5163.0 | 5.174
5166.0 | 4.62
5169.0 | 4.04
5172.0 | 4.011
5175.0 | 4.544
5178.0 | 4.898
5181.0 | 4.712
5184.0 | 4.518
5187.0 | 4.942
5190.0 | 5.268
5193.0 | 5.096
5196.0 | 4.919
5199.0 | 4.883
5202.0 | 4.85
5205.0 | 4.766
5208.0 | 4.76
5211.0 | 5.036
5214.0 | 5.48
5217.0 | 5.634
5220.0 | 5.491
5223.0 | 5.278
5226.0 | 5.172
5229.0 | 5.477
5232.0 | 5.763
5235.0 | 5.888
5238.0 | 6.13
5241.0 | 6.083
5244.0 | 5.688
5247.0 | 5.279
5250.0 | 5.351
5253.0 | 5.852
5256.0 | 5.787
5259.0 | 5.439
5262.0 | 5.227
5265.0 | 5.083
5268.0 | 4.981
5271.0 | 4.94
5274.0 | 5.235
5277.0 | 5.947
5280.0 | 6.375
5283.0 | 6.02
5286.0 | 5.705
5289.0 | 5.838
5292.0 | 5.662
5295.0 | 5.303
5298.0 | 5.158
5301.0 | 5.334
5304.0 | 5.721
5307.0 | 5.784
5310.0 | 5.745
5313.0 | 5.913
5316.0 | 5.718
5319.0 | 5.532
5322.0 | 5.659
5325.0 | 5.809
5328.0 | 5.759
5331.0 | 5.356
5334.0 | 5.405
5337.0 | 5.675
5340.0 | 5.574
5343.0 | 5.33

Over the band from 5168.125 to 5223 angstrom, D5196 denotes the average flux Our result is 4.9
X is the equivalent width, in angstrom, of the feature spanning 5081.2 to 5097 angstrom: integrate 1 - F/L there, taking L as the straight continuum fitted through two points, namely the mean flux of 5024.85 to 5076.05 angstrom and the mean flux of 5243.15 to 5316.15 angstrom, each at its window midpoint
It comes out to -0.8 angstrom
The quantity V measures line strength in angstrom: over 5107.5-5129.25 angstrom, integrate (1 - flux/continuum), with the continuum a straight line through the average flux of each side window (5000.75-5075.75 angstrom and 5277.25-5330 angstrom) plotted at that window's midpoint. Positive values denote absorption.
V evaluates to 0.4 angstrom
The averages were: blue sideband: 5.35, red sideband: 5.71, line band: 5.35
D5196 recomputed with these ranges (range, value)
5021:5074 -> 5.36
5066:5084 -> 5.61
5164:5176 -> 4.33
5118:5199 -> 5.06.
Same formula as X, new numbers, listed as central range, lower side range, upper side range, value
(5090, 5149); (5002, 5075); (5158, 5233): -3.1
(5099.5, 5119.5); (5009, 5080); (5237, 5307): 0.1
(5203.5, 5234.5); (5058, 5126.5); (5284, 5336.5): 1.5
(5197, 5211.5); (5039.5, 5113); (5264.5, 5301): 1.7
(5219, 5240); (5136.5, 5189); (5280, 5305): -1.4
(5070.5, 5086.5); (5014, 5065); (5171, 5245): -1.4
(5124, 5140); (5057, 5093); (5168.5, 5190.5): -1.7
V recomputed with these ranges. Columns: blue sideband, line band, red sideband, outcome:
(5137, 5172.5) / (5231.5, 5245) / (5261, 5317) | -1.49 angstrom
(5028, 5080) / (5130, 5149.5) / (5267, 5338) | 0.57 angstrom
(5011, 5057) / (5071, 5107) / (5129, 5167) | -2.79 angstrom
